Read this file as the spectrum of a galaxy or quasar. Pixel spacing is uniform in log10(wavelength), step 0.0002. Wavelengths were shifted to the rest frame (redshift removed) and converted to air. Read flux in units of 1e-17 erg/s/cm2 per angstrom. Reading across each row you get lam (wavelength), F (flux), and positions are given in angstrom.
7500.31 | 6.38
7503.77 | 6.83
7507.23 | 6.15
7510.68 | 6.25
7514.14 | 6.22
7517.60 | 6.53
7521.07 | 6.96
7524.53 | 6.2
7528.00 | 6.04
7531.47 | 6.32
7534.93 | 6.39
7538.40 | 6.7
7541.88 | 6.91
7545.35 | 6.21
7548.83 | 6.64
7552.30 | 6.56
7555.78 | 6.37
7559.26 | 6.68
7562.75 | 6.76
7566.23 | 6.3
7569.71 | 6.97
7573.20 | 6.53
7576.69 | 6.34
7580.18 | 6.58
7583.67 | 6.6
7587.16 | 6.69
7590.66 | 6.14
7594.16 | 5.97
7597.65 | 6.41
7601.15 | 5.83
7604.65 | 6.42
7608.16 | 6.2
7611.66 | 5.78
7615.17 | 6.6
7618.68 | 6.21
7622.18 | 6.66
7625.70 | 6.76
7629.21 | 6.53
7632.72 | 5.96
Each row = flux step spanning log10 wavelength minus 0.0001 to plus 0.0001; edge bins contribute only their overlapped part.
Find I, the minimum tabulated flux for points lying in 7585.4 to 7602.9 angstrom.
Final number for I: 5.83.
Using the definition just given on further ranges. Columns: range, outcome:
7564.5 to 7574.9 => 6.3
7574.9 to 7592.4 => 6.14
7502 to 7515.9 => 6.15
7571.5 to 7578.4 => 6.34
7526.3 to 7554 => 6.04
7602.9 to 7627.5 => 5.78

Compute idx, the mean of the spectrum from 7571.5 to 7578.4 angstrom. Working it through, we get 6.43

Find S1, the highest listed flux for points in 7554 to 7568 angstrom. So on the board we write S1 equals 6.76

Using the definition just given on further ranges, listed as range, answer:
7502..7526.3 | 6.96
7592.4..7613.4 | 6.42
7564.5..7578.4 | 6.97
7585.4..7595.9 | 6.69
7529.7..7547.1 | 6.91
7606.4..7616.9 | 6.6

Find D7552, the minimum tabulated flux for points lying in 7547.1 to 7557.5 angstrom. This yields 6.37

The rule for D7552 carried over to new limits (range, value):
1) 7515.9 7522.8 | 6.53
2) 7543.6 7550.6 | 6.21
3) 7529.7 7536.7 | 6.32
